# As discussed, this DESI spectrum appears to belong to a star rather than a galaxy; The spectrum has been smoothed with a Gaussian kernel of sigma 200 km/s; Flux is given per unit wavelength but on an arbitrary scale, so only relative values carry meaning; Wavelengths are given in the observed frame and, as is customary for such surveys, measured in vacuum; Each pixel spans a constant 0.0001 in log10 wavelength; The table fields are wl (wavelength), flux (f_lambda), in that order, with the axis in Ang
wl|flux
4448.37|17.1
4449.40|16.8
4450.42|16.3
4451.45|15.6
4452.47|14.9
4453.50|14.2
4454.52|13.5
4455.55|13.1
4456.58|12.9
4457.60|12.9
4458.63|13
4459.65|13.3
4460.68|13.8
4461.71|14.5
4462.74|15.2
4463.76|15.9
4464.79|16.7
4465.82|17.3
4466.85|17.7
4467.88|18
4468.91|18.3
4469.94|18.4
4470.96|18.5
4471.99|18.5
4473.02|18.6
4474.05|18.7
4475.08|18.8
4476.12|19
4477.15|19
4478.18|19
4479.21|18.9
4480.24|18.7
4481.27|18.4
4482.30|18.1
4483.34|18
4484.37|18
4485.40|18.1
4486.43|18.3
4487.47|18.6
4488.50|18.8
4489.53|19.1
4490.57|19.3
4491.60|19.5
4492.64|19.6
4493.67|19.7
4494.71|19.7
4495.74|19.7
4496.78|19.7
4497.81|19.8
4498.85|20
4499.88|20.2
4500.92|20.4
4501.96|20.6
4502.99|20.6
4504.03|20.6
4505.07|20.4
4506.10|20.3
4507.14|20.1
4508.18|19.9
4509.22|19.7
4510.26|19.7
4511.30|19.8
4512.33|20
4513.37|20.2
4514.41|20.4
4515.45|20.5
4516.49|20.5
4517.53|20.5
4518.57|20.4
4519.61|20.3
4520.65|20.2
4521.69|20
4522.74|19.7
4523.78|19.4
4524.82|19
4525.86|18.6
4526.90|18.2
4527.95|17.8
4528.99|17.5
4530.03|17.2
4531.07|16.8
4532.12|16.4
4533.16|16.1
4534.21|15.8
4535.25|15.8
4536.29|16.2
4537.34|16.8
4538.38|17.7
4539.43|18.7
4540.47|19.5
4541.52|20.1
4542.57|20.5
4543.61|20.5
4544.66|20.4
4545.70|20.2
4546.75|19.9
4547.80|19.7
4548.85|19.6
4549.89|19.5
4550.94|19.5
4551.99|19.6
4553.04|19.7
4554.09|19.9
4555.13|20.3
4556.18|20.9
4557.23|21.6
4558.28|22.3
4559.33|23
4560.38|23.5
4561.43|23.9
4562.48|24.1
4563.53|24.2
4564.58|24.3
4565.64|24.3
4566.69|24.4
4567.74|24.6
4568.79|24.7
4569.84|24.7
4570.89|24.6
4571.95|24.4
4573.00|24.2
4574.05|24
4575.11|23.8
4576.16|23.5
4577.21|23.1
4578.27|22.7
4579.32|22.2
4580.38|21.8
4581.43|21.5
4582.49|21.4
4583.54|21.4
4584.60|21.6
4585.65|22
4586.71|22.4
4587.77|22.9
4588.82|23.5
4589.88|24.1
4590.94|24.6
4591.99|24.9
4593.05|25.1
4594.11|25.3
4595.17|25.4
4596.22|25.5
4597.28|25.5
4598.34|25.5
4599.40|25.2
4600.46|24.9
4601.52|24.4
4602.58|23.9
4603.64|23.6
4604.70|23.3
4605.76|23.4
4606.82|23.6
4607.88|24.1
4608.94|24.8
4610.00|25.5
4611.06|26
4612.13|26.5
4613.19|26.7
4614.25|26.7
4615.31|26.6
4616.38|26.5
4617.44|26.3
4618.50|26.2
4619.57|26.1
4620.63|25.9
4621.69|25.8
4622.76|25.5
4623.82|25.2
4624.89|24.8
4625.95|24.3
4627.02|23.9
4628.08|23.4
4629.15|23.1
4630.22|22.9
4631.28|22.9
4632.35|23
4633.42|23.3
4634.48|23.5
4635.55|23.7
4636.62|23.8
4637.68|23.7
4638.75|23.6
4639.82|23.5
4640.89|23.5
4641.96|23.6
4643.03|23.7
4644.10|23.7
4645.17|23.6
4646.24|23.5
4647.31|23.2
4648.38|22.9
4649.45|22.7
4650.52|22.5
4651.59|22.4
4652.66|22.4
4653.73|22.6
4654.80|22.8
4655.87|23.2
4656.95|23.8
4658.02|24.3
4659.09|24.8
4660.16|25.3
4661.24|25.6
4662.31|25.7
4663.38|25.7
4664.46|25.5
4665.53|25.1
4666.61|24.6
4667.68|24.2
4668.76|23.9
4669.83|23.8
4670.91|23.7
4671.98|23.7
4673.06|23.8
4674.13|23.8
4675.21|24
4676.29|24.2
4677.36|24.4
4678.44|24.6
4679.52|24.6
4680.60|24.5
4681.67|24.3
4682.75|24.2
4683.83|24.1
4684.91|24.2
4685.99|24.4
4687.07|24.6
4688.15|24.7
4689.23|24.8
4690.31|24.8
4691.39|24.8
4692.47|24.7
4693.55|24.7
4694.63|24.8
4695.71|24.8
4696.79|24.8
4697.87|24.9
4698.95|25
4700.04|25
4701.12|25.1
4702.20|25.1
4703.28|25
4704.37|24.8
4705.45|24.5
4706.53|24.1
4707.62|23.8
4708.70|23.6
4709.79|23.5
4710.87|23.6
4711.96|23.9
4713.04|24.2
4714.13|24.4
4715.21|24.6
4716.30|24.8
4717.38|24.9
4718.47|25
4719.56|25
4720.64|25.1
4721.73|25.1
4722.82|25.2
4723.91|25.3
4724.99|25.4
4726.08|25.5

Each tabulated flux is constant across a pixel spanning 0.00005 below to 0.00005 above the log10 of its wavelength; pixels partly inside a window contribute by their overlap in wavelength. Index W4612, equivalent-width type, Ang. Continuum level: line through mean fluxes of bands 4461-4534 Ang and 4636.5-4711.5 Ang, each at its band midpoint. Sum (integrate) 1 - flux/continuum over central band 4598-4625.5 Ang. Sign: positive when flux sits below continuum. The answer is -3.6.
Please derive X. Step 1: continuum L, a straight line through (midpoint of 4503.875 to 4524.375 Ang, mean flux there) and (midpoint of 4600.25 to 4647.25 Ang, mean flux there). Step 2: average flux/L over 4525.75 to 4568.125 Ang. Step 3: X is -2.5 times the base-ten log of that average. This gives 0.08 mag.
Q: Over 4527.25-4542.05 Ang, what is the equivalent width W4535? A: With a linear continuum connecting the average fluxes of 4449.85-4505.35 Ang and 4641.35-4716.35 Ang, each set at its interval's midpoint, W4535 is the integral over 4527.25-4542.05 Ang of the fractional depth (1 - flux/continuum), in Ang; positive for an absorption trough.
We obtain 1.7 Ang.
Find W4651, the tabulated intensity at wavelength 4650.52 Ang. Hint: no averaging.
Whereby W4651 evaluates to 22.5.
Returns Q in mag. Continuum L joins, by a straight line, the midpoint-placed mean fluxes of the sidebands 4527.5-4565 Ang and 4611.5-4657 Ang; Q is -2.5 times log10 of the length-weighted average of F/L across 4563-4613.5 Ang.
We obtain -0.11 mag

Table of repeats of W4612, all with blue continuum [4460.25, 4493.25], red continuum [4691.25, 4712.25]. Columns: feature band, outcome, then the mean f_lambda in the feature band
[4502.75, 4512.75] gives -0.61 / 20.1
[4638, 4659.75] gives -0.31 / 23.3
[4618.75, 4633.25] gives -1.32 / 24.4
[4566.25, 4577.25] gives -1.82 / 24.2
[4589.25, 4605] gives -2.37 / 24.8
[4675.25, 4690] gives -0.27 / 24.4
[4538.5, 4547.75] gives 0.05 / 19.9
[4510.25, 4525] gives -0.65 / 20.1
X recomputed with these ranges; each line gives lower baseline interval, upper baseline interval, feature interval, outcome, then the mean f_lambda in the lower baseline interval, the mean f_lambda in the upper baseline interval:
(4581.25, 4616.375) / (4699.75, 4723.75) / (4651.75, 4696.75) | 0.007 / 24.4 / 24.6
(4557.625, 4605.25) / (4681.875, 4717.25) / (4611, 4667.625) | -0.009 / 23.8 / 24.5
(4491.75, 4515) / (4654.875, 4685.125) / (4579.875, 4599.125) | -0.062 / 20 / 24.4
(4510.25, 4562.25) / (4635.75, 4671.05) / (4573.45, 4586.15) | -0.066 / 19.5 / 23.8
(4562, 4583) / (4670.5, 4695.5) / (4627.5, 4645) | 0.029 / 23.6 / 24.4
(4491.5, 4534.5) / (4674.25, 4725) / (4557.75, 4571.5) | -0.154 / 19.4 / 24.6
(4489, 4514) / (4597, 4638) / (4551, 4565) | 0.014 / 19.9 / 24.7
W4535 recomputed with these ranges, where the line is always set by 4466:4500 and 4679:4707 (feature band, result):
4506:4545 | 2.0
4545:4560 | 0.2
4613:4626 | -1.9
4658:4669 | -0.5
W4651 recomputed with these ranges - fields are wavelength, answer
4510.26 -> 19.7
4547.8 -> 19.7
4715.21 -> 24.6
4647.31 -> 23.2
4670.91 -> 23.7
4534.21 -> 15.8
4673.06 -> 23.8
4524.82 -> 19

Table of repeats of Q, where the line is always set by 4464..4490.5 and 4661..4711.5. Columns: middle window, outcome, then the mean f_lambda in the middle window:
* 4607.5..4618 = -0.16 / 26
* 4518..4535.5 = 0.09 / 18.2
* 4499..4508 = -0.07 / 20.4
